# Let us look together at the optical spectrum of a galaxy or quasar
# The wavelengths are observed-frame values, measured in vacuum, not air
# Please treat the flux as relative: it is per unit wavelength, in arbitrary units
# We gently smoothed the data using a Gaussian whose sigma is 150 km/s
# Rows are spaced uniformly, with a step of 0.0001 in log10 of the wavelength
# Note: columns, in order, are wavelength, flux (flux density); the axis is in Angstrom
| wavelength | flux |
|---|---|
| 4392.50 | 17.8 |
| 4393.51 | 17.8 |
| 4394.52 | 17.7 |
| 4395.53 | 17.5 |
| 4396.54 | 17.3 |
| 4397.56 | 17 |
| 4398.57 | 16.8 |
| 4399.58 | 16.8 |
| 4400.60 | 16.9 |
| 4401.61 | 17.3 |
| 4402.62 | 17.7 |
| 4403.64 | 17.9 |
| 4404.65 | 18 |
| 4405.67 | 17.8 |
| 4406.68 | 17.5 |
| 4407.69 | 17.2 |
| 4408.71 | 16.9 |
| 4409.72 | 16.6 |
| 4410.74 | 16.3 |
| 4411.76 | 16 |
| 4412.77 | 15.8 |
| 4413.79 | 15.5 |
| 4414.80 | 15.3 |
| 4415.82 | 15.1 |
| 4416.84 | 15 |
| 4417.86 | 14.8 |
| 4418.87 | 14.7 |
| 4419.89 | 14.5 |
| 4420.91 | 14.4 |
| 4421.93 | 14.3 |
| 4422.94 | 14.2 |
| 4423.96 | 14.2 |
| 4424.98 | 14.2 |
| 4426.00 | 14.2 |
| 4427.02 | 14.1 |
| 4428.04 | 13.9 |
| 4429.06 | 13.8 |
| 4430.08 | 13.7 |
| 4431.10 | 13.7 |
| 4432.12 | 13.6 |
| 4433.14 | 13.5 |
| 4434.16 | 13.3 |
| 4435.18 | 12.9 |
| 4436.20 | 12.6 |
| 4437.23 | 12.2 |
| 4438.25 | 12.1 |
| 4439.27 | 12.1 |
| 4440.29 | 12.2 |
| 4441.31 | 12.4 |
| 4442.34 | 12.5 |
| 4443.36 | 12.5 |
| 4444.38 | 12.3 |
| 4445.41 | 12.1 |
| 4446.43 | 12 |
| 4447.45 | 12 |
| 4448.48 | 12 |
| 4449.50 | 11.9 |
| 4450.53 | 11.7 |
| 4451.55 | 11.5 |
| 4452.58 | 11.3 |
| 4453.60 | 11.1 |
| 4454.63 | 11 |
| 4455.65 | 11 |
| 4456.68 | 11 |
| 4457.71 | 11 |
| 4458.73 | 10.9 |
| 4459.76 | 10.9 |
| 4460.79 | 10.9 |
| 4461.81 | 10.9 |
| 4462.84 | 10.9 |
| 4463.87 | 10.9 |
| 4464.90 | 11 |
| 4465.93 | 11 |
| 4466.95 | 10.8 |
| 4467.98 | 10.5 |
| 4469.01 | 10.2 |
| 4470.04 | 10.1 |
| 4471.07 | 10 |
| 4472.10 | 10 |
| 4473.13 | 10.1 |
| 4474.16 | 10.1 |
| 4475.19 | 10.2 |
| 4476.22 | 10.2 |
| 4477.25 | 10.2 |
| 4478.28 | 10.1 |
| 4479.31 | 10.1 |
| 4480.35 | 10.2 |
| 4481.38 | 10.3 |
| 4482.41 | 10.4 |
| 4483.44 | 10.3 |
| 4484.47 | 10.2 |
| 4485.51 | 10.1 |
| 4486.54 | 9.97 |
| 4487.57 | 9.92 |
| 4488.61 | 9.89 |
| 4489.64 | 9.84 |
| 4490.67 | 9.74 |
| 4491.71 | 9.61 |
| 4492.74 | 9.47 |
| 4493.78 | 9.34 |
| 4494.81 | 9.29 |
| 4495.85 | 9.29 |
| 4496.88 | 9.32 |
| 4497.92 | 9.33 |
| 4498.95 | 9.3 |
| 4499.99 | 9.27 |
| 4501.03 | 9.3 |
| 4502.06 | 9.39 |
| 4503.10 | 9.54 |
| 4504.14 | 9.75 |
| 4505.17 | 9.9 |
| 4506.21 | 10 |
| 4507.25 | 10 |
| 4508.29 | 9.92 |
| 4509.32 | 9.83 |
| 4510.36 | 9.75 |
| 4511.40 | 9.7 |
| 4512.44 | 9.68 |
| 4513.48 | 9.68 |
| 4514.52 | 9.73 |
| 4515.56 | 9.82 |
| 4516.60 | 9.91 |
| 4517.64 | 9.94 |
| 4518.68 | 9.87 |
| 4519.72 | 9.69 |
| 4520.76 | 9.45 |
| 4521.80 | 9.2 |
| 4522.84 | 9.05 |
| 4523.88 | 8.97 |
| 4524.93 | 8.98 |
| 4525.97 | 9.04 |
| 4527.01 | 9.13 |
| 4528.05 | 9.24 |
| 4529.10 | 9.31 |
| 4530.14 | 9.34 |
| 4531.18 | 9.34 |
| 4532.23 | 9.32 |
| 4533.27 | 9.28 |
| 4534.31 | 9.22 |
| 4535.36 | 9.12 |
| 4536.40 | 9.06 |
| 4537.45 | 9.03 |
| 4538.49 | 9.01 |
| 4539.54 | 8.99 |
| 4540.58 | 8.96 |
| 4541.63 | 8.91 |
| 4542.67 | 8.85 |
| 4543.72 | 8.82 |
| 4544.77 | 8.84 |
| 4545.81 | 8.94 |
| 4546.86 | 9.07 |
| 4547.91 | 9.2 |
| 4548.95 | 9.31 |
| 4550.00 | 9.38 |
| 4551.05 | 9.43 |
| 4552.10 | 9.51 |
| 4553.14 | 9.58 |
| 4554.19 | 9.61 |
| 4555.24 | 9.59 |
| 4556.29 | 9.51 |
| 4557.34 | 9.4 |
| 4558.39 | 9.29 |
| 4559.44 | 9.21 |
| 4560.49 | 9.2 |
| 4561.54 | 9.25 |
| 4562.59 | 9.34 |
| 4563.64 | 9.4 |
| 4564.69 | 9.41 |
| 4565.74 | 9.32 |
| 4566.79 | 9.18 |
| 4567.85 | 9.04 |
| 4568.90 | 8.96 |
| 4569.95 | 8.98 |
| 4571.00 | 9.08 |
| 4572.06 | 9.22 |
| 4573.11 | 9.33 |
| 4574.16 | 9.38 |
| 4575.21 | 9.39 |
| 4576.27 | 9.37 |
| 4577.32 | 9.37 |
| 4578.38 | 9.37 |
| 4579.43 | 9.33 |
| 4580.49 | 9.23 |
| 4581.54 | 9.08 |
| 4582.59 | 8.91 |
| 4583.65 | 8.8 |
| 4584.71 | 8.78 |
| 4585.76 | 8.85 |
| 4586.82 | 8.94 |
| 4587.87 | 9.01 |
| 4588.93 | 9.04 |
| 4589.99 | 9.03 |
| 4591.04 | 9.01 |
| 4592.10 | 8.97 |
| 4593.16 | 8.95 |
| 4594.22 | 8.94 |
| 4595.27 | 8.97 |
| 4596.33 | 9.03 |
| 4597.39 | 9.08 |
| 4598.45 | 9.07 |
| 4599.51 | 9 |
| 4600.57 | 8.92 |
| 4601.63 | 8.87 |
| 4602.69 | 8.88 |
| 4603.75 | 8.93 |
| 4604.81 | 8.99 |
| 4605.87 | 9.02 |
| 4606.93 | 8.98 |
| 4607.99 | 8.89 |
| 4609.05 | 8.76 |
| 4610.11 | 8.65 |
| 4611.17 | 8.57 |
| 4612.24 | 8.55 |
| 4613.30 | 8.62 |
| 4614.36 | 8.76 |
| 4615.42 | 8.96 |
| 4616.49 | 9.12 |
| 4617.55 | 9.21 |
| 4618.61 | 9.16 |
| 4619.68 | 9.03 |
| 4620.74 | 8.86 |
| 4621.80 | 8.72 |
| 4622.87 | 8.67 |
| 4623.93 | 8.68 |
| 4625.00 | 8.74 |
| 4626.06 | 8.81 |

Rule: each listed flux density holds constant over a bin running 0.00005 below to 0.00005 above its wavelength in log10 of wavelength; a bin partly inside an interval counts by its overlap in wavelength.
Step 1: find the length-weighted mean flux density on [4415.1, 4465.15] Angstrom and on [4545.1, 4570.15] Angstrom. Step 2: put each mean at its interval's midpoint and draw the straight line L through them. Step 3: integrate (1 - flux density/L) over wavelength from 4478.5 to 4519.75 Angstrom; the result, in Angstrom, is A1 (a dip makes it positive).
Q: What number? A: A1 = 4.5 Angstrom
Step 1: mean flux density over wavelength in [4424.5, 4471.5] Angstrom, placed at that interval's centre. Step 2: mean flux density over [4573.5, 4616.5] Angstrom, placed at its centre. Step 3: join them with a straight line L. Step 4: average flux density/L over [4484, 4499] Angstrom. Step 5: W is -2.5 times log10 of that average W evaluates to 0.15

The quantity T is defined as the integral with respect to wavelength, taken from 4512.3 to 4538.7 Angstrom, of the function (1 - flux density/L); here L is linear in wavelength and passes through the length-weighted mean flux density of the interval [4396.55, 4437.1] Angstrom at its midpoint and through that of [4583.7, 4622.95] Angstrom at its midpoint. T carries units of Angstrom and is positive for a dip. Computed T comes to 5.1 Angstrom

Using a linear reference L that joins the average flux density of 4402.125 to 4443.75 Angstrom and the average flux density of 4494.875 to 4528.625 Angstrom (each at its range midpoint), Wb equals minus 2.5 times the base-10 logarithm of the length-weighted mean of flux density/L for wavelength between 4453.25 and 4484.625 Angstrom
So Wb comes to 0.14 mag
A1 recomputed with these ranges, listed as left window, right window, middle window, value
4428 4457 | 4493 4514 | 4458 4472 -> 0.8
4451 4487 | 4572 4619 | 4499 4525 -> 1.1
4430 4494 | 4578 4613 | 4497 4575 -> 4.3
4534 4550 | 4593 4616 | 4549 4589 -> -1.2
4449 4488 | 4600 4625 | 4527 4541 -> 0.9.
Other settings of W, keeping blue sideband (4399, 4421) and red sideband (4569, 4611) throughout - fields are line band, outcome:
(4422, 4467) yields 0.21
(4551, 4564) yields 0.10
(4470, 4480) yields 0.33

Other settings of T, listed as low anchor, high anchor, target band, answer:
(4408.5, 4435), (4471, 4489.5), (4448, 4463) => 1.0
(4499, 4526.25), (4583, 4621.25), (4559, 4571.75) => 0.0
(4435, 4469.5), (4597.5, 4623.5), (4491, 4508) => 1.9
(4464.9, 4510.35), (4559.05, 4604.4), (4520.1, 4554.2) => 1.2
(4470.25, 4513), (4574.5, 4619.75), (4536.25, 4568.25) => 0.4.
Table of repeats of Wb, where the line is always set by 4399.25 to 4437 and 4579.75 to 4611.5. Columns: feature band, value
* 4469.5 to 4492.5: 0.28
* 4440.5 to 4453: 0.18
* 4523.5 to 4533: 0.23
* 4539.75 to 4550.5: 0.19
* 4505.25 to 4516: 0.21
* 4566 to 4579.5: 0.06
